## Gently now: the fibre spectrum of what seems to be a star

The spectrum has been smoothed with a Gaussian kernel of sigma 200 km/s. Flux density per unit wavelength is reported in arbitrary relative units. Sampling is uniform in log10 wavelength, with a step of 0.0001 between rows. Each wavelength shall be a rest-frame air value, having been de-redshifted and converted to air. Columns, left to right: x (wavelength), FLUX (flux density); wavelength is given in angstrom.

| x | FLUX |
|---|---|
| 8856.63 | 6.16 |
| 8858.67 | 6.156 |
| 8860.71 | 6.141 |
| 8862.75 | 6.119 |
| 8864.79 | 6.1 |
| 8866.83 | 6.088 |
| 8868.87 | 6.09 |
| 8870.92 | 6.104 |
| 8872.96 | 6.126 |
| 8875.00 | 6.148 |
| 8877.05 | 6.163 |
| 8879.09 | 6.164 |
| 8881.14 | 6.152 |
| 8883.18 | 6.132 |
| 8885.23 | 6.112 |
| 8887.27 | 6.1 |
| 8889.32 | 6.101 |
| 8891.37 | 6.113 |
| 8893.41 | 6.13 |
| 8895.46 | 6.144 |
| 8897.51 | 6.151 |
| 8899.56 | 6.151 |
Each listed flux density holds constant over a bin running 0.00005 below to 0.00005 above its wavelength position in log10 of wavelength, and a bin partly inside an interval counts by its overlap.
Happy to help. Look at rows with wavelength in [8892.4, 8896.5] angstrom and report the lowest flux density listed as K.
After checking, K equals 6.13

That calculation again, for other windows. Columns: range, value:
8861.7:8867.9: 6.088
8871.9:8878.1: 6.126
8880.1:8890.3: 6.1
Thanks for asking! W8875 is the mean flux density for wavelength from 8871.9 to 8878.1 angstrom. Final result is 6.15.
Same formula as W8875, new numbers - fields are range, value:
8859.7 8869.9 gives 6.11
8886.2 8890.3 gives 6.1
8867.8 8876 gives 6.12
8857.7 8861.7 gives 6.15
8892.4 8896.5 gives 6.13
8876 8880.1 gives 6.16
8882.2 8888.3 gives 6.11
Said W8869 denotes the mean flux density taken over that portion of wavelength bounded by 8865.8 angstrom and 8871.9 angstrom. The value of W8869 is 6.09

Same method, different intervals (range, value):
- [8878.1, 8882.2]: 6.16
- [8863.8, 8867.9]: 6.1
